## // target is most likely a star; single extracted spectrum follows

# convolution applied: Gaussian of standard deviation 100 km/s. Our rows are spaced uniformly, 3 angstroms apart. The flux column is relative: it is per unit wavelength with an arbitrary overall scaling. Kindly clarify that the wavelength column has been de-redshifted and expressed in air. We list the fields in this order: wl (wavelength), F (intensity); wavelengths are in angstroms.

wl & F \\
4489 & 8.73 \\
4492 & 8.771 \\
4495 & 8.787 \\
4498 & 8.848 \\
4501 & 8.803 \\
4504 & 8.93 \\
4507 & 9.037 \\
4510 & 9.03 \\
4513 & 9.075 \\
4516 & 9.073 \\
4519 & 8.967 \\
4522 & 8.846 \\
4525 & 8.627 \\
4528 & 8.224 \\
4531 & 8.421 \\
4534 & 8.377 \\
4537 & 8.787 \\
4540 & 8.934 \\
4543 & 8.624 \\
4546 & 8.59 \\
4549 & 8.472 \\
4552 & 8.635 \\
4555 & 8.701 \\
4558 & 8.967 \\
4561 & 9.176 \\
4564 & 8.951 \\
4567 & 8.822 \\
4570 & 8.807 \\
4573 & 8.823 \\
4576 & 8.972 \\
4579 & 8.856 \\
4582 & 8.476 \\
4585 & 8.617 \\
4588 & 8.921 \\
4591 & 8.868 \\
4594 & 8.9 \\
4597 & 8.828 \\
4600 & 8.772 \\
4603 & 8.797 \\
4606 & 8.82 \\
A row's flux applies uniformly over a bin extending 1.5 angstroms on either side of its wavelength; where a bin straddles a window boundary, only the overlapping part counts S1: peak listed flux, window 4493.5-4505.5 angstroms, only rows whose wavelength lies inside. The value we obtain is 8.93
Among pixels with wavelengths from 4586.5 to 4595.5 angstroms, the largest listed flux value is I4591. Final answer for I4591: 8.921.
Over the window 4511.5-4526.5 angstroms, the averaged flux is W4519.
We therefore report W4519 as 8.92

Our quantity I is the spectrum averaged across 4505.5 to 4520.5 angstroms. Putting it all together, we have 9.04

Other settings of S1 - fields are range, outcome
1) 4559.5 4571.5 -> 9.176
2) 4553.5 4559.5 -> 8.967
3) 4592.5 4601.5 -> 8.9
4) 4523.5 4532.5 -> 8.627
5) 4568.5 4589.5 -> 8.972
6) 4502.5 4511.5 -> 9.037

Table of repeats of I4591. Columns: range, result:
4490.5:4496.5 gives 8.787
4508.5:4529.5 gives 9.075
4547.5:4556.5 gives 8.701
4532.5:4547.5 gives 8.934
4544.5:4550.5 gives 8.59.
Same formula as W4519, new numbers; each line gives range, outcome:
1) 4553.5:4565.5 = 8.95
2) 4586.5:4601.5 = 8.86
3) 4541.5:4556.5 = 8.6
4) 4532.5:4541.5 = 8.7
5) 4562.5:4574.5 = 8.85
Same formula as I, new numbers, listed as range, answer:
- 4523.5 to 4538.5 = 8.49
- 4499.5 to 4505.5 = 8.87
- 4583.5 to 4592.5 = 8.8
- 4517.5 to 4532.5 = 8.62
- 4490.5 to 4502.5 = 8.8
